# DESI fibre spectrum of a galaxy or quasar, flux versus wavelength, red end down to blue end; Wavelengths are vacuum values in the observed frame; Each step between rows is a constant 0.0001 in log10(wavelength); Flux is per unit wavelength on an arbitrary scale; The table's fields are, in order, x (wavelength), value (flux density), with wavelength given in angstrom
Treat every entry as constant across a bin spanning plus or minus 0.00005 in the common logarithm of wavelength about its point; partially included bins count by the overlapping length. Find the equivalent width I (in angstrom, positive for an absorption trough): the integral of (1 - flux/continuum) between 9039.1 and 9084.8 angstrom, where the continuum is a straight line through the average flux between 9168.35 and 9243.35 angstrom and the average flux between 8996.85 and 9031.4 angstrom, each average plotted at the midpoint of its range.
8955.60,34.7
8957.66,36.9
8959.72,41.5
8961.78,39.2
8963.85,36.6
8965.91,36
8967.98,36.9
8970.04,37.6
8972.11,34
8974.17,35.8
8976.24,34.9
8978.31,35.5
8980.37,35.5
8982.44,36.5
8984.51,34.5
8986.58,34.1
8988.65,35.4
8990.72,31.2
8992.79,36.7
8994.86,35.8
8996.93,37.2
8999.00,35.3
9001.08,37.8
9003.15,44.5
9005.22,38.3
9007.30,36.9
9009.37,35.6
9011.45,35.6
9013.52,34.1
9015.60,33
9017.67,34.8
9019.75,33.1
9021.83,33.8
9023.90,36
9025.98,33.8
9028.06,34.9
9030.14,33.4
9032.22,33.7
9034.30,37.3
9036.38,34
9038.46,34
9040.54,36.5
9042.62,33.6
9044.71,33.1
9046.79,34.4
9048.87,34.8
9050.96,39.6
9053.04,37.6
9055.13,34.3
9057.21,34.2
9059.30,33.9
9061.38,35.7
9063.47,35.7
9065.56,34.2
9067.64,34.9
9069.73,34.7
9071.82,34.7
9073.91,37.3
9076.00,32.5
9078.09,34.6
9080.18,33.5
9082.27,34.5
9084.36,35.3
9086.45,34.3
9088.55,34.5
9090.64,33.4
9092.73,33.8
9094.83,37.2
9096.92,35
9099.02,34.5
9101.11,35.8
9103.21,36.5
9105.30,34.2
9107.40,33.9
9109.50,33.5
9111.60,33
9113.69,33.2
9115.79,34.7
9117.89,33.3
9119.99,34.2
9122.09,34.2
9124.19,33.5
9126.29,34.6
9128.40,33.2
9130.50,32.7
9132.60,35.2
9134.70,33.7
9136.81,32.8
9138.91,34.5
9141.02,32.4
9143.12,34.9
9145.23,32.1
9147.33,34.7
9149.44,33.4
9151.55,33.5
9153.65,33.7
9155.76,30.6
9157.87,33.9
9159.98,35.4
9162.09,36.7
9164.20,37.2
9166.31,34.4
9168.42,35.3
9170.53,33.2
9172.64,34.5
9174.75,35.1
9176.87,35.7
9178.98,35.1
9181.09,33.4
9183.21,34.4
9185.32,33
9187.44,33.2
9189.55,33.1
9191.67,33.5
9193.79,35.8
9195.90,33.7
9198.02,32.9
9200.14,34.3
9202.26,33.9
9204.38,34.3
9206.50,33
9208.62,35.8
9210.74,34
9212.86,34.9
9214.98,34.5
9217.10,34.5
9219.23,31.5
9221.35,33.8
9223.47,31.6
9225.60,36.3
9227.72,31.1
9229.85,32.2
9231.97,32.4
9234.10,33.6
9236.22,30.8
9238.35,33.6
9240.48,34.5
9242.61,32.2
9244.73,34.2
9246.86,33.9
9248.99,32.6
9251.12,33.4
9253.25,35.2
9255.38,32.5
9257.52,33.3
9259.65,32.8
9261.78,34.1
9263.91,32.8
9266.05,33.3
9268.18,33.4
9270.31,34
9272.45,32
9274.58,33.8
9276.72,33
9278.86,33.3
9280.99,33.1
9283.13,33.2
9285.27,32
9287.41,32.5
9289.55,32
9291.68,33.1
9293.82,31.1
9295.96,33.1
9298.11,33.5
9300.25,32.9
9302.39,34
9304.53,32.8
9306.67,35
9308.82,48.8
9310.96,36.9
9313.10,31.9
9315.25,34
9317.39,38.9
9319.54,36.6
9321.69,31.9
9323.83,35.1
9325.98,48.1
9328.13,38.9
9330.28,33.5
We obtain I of 0.3 angstrom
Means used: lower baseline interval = 35.7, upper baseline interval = 33.7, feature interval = 35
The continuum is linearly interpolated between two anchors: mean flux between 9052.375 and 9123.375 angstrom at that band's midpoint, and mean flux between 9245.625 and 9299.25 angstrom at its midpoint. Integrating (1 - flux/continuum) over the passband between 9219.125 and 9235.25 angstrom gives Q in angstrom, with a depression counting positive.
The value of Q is 0.3 angstrom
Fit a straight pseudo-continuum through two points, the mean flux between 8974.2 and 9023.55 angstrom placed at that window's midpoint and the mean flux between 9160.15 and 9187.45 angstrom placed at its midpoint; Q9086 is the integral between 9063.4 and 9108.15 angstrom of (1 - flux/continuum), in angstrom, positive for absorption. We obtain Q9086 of 0.6 angstrom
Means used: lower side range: 35.7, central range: 34.8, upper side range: 34.8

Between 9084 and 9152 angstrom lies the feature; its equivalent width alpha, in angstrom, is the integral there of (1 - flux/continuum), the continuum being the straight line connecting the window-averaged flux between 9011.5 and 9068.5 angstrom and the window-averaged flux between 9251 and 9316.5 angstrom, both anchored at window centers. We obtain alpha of 0.7 angstrom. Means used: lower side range 34.8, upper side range 33.8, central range 34.1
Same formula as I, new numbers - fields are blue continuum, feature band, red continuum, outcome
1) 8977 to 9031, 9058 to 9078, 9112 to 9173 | -0.01 angstrom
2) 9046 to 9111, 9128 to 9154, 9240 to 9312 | 0.71 angstrom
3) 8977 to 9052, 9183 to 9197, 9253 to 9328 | 0.41 angstrom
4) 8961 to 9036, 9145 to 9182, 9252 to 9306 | -0.25 angstrom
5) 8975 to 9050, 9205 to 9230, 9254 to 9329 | 0.75 angstrom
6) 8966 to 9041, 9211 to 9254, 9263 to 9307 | 0.17 angstrom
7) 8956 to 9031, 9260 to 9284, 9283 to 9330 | 1.43 angstrom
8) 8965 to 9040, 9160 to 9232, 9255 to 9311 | 0.38 angstrom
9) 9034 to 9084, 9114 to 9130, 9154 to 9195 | 0.35 angstrom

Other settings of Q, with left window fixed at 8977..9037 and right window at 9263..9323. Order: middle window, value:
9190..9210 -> 0.2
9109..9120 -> 0.4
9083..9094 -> 0.2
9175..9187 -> 0.1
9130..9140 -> 0.3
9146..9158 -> 0.5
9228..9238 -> 0.6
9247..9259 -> 0.3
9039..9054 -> -0.1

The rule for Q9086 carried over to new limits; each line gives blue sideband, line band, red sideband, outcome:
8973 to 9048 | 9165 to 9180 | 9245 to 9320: -0.1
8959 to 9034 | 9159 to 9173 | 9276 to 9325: -0.1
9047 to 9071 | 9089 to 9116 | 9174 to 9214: 0.4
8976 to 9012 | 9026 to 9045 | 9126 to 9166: 0.6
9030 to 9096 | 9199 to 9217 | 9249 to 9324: 0.0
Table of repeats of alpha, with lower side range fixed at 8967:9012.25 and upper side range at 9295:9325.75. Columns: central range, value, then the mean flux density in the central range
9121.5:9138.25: 1.0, 33.7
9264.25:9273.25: 0.7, 33.2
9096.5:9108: 0.3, 35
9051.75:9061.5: 0.2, 35.2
